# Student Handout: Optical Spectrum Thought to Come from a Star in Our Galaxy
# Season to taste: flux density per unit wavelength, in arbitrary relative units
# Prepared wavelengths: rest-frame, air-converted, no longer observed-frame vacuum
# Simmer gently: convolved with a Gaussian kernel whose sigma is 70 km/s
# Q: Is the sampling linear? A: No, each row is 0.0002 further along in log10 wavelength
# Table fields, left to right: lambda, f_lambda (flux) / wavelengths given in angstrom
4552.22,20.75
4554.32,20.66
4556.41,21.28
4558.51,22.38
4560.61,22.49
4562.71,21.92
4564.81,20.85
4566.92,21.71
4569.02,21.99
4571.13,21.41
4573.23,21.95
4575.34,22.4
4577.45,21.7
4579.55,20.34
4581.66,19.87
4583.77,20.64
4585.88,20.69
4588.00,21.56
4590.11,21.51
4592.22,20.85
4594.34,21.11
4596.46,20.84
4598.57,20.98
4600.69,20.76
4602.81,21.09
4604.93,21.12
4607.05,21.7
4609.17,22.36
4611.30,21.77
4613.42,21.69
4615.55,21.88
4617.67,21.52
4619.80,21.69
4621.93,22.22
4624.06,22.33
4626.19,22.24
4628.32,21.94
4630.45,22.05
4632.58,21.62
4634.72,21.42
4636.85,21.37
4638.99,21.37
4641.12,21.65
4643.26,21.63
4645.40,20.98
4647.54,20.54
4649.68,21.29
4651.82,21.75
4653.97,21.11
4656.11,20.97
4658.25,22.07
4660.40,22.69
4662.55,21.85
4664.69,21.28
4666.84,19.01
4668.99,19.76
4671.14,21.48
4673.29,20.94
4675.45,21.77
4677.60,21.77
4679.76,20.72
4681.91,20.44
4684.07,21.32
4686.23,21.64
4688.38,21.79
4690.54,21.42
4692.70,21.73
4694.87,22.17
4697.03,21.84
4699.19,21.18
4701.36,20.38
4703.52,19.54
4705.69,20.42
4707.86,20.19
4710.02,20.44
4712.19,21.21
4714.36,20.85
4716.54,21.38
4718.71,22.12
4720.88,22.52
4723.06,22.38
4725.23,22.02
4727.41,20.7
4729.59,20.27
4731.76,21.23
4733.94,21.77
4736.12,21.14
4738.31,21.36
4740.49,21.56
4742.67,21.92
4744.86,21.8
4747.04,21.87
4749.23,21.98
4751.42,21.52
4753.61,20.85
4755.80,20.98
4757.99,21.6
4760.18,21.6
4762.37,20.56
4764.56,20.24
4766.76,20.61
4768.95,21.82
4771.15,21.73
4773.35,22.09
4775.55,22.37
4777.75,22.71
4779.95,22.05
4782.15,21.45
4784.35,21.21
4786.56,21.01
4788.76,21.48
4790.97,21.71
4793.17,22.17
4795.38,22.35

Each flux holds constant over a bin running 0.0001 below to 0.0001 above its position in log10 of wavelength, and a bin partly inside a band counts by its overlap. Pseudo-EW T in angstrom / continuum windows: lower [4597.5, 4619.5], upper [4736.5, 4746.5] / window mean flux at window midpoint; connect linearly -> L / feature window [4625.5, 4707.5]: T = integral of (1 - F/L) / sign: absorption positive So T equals 1.1 angstrom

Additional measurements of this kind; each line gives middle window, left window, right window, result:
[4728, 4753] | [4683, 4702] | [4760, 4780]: 0.1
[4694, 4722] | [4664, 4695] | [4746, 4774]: 0.1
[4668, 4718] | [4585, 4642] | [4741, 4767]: 0.8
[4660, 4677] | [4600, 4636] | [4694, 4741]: 0.3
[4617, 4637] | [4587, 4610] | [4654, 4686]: -0.6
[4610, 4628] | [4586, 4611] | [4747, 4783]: -0.5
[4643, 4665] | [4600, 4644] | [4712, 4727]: 0.2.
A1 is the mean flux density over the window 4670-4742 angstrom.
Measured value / 21.3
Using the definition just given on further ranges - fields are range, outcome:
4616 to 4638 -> 21.8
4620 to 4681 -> 21.4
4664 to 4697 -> 21.2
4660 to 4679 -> 21.1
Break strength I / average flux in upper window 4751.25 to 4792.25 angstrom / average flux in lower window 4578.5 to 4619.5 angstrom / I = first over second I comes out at 1.01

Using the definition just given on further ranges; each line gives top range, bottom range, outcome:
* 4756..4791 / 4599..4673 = 1.00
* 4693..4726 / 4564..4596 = 1.00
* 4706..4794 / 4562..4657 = 1.00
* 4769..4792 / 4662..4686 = 1.04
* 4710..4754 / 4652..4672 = 1.02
